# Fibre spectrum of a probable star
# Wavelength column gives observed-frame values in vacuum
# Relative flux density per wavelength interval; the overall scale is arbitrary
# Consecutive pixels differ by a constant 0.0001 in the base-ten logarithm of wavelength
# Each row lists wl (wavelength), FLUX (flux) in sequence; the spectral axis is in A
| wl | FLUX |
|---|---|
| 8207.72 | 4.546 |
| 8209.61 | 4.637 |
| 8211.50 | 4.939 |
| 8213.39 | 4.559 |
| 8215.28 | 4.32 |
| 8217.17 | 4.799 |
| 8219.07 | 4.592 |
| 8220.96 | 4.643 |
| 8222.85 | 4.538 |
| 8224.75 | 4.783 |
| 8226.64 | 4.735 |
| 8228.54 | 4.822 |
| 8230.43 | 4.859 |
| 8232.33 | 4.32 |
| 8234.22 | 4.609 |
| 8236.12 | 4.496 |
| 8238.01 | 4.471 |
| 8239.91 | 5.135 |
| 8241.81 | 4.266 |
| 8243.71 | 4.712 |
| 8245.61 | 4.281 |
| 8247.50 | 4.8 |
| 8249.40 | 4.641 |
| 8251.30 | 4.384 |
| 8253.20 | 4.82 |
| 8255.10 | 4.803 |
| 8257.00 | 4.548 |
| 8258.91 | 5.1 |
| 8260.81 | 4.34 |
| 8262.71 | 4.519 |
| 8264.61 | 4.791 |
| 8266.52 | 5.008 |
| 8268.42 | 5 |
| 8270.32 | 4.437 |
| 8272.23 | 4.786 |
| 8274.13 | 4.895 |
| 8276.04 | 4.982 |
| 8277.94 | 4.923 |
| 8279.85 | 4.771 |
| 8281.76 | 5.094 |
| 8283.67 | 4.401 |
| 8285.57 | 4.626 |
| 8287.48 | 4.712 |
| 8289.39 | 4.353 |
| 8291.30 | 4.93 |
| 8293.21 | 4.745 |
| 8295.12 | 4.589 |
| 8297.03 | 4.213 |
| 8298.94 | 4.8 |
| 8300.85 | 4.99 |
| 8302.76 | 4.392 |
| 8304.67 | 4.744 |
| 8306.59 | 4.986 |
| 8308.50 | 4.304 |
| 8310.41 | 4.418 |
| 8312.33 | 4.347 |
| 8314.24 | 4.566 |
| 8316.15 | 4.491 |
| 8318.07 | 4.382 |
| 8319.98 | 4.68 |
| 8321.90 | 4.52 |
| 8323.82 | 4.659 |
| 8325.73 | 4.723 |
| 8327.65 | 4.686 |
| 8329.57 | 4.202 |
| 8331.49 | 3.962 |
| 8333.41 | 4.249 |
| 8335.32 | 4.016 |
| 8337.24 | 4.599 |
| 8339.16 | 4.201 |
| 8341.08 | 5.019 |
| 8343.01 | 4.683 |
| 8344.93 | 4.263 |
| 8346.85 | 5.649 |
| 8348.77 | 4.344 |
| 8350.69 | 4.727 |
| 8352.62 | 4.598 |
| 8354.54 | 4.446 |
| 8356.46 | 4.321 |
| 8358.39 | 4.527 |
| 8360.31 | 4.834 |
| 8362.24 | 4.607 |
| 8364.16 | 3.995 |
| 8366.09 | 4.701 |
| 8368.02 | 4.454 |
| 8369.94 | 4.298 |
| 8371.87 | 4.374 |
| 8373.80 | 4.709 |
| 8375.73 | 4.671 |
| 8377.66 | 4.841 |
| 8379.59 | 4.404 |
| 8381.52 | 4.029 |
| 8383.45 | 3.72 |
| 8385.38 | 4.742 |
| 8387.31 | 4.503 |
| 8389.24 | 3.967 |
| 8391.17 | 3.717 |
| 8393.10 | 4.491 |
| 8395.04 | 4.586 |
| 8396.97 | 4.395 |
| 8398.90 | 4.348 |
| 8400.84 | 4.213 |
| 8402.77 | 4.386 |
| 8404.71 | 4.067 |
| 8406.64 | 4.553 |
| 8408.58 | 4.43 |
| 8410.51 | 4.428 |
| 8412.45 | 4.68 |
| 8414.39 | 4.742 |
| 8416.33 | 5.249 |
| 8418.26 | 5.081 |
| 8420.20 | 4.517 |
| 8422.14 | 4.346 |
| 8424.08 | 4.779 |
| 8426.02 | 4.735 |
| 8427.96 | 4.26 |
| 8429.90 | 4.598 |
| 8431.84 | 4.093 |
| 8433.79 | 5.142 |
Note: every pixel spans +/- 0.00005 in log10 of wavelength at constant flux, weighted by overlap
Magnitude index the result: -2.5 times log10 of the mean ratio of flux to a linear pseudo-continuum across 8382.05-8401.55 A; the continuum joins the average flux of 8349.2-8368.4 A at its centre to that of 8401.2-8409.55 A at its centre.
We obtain 0.03 mag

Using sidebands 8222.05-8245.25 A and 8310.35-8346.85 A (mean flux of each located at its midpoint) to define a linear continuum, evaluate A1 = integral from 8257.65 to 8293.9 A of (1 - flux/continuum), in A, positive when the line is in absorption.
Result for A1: -1.5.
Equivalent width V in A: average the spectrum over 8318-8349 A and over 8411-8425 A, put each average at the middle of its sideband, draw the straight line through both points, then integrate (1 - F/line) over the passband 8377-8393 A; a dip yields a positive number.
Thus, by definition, 1.5 A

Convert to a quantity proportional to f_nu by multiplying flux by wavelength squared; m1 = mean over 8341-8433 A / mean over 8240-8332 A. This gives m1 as 0.99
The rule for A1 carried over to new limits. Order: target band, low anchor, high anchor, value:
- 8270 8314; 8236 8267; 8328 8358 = -0.9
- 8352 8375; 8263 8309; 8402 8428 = 0.8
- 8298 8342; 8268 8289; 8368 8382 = 1.2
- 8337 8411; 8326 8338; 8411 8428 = 0.8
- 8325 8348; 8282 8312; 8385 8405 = -0.1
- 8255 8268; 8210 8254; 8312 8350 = -0.4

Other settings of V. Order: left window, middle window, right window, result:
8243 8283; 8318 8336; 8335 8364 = 0.82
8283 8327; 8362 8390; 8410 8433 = 1.32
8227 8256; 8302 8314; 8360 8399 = -0.05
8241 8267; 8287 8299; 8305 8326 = -0.05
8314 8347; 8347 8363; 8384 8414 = -0.55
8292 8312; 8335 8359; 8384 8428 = -0.14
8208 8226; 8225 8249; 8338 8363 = 0.06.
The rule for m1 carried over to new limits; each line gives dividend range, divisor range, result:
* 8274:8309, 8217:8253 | 1.03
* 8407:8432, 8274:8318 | 1.02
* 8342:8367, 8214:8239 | 1.03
